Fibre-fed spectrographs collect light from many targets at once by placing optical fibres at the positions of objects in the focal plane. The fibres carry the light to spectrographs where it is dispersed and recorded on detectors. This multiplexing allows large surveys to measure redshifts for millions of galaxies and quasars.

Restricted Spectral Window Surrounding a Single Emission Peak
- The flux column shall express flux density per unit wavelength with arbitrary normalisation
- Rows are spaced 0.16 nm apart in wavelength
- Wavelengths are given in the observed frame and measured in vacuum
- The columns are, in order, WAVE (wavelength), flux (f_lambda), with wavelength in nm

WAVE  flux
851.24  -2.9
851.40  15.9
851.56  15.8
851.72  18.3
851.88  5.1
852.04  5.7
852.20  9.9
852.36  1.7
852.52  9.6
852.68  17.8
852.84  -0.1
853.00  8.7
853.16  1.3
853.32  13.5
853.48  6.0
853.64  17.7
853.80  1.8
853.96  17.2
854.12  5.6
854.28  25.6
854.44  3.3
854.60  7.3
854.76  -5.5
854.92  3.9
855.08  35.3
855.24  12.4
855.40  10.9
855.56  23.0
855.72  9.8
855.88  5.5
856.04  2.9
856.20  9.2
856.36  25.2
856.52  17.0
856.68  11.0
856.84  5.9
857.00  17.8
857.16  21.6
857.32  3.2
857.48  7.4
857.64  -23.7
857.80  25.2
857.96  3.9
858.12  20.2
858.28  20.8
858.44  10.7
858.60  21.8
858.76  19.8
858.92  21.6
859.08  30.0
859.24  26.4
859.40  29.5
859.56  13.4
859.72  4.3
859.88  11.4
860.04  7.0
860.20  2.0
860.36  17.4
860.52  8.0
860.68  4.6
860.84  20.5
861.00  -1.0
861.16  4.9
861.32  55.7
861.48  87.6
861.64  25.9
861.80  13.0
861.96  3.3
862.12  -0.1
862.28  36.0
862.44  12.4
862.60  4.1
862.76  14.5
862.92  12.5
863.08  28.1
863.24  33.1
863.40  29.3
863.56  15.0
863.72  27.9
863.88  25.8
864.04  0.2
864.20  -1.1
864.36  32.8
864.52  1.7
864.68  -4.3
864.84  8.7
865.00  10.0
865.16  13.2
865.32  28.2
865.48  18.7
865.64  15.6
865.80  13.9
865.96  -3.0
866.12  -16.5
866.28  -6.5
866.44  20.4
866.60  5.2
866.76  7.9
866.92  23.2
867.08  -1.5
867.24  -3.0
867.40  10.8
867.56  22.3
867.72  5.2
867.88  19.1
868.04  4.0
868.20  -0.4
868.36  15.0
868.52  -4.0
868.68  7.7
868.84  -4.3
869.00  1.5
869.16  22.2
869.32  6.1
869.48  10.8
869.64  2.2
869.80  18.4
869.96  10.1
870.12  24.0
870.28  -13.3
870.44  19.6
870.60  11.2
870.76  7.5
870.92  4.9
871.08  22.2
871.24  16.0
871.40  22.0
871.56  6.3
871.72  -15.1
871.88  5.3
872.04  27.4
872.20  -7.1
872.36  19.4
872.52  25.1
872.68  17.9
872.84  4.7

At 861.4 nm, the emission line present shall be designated H-beta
